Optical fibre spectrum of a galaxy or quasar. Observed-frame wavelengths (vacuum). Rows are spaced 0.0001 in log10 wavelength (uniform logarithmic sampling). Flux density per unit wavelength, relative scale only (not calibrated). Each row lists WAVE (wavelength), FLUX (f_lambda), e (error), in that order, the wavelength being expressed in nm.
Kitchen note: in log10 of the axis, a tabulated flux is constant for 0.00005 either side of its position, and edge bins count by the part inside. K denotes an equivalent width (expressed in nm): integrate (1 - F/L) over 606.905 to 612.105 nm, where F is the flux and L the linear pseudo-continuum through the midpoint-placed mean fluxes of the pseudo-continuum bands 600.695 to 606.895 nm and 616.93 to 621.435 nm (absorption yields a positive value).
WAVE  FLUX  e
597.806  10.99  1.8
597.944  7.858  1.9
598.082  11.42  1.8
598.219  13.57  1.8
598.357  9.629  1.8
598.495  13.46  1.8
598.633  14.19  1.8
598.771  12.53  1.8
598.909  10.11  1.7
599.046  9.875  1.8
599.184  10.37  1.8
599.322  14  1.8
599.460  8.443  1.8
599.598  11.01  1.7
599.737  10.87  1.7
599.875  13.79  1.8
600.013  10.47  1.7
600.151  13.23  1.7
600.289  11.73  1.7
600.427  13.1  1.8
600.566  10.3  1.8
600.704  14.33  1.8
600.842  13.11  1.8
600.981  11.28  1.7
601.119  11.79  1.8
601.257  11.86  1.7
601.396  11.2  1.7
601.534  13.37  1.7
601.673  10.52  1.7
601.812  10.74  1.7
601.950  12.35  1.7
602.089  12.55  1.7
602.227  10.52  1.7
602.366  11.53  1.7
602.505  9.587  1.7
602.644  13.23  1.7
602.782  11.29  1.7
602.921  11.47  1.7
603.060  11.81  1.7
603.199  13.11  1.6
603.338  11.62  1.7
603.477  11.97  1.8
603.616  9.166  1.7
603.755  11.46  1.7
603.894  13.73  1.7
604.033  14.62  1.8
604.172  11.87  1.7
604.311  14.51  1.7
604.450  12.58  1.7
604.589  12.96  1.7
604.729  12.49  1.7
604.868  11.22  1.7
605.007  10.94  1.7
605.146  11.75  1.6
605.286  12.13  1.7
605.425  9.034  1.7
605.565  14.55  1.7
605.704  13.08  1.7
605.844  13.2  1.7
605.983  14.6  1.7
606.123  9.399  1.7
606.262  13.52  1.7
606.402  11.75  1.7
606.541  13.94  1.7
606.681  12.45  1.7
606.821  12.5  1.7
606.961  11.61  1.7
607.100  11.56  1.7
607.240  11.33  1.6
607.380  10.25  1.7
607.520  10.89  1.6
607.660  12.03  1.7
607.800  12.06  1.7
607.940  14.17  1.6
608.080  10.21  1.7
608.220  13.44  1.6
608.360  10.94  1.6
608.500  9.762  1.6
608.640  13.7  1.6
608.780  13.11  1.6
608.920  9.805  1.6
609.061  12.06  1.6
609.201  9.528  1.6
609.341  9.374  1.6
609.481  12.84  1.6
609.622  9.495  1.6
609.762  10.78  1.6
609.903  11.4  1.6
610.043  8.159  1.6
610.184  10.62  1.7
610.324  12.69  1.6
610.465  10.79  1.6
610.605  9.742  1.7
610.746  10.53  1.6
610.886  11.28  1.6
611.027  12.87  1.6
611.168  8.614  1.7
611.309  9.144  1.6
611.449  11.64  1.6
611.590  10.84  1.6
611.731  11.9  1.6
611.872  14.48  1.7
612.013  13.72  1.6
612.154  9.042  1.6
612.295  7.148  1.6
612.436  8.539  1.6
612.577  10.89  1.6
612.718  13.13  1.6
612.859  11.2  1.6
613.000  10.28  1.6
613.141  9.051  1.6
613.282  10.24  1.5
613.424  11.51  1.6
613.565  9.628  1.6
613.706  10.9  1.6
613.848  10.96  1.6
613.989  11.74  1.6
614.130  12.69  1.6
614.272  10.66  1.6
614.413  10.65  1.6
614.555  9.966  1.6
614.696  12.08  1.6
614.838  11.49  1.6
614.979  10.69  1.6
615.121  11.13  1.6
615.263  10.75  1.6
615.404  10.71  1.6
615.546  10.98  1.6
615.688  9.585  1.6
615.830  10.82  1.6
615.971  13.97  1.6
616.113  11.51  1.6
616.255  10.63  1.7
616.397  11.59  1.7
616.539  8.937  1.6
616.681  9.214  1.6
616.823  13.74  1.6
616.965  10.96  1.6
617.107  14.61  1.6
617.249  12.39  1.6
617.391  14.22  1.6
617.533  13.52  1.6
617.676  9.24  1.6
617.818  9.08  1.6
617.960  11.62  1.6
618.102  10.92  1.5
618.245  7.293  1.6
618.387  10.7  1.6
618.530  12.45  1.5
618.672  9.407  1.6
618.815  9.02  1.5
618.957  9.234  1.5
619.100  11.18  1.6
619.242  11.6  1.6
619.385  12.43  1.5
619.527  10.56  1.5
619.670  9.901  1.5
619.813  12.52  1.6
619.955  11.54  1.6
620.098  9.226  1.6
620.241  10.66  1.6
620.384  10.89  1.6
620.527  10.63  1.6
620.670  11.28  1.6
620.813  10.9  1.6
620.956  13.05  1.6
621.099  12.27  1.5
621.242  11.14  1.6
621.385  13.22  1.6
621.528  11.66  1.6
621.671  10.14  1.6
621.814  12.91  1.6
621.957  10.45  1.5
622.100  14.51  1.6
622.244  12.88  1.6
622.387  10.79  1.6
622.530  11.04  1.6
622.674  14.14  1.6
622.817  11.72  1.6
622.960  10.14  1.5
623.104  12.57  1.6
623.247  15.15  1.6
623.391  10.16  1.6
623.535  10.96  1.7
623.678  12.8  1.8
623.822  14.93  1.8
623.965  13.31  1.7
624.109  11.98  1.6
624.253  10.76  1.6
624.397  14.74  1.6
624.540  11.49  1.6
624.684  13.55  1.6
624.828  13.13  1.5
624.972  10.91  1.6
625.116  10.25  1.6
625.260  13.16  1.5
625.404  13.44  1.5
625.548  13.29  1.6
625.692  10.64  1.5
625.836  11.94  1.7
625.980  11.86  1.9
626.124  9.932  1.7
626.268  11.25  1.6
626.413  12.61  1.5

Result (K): 0.22 nm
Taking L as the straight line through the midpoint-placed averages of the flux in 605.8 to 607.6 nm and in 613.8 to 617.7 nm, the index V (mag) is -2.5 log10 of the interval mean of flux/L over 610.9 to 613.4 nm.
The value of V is 0.089 mag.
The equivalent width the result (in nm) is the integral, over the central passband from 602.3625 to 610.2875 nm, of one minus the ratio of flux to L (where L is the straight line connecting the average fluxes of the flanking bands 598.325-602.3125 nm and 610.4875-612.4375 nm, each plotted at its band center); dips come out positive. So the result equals -0.40 nm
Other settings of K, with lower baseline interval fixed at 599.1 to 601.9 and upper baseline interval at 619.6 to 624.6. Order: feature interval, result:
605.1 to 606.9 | -0.10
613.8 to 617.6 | 0.12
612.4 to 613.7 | 0.14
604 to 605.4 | -0.06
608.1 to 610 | 0.10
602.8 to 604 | -0.01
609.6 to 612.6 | 0.30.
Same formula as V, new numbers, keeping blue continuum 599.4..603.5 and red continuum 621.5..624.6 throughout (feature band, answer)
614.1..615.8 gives 0.11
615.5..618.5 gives 0.08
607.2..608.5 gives 0.03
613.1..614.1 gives 0.13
